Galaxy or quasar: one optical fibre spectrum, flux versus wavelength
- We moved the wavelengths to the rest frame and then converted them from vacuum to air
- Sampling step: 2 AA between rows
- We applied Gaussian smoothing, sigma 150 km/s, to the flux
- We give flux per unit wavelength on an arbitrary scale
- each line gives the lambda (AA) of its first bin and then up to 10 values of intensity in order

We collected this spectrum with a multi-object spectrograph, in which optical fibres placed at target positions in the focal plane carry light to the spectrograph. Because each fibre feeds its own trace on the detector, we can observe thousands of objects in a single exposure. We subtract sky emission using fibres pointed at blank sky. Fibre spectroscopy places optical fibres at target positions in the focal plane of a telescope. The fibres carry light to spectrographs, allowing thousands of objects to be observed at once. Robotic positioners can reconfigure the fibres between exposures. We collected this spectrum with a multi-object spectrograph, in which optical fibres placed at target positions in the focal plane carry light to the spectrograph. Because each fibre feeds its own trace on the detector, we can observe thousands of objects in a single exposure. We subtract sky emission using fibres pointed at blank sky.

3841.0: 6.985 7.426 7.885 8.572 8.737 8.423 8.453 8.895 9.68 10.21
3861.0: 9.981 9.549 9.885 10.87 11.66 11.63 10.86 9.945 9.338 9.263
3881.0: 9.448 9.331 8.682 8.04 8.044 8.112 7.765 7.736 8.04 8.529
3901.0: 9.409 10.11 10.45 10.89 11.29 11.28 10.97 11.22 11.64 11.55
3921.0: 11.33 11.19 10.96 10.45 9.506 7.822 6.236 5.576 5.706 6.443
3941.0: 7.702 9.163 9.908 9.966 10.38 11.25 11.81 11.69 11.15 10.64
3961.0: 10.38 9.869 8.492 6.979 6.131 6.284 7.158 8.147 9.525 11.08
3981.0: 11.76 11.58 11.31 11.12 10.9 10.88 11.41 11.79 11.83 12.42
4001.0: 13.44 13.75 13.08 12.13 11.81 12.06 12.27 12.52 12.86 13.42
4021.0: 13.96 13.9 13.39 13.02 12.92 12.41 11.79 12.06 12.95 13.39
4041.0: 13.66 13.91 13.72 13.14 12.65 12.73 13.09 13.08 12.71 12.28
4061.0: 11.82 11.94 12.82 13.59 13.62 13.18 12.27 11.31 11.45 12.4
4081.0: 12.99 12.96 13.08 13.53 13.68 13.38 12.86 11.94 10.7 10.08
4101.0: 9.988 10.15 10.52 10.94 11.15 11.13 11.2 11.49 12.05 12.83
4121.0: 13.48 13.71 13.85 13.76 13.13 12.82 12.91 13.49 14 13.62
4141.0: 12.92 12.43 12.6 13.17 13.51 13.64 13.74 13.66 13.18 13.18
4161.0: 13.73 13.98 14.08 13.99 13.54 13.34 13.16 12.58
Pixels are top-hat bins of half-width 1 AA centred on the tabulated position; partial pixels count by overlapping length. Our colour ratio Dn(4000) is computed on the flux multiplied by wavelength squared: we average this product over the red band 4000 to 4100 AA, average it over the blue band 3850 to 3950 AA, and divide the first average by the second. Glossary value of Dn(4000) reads 1.5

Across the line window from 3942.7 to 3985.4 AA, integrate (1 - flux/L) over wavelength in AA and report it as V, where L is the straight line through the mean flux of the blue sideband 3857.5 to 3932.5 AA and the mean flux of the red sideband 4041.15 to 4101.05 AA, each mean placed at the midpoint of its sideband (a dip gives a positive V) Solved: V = 4.7 AA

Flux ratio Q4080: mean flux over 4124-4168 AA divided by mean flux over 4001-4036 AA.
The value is 1.0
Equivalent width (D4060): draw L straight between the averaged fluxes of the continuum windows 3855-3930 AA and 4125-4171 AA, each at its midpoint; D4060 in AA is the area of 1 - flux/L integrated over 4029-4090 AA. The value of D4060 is -3.0 AA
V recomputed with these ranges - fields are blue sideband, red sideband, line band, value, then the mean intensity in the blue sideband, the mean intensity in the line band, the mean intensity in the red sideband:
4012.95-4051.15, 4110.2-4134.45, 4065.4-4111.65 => 2.87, 13.1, 12.1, 12.7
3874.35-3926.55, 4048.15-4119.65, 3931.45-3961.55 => 3.62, 9.8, 9.16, 12.2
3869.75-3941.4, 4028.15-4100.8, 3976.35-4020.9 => -2.83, 9.37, 12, 12.6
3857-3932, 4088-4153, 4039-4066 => -2.86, 9.92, 12.9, 12.4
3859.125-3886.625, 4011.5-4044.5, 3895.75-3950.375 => 6.98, 9.99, 9.55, 13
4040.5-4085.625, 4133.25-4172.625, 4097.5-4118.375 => 3.53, 12.8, 10.9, 13.4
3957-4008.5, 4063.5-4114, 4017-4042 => -4.21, 10.5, 13.1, 12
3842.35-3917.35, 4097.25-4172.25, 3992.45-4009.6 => -2.19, 9.52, 12.4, 12.7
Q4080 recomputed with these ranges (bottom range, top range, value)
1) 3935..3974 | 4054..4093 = 1.43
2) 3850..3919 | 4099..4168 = 1.31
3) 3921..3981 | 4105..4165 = 1.42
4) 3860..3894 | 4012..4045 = 1.37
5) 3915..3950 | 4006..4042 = 1.39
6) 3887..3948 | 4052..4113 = 1.31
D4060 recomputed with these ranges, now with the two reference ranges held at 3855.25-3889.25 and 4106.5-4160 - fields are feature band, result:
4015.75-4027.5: -1.9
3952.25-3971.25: 2.5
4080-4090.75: -0.8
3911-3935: 0.7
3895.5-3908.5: 0.8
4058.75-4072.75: -0.8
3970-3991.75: 2.2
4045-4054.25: -0.8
